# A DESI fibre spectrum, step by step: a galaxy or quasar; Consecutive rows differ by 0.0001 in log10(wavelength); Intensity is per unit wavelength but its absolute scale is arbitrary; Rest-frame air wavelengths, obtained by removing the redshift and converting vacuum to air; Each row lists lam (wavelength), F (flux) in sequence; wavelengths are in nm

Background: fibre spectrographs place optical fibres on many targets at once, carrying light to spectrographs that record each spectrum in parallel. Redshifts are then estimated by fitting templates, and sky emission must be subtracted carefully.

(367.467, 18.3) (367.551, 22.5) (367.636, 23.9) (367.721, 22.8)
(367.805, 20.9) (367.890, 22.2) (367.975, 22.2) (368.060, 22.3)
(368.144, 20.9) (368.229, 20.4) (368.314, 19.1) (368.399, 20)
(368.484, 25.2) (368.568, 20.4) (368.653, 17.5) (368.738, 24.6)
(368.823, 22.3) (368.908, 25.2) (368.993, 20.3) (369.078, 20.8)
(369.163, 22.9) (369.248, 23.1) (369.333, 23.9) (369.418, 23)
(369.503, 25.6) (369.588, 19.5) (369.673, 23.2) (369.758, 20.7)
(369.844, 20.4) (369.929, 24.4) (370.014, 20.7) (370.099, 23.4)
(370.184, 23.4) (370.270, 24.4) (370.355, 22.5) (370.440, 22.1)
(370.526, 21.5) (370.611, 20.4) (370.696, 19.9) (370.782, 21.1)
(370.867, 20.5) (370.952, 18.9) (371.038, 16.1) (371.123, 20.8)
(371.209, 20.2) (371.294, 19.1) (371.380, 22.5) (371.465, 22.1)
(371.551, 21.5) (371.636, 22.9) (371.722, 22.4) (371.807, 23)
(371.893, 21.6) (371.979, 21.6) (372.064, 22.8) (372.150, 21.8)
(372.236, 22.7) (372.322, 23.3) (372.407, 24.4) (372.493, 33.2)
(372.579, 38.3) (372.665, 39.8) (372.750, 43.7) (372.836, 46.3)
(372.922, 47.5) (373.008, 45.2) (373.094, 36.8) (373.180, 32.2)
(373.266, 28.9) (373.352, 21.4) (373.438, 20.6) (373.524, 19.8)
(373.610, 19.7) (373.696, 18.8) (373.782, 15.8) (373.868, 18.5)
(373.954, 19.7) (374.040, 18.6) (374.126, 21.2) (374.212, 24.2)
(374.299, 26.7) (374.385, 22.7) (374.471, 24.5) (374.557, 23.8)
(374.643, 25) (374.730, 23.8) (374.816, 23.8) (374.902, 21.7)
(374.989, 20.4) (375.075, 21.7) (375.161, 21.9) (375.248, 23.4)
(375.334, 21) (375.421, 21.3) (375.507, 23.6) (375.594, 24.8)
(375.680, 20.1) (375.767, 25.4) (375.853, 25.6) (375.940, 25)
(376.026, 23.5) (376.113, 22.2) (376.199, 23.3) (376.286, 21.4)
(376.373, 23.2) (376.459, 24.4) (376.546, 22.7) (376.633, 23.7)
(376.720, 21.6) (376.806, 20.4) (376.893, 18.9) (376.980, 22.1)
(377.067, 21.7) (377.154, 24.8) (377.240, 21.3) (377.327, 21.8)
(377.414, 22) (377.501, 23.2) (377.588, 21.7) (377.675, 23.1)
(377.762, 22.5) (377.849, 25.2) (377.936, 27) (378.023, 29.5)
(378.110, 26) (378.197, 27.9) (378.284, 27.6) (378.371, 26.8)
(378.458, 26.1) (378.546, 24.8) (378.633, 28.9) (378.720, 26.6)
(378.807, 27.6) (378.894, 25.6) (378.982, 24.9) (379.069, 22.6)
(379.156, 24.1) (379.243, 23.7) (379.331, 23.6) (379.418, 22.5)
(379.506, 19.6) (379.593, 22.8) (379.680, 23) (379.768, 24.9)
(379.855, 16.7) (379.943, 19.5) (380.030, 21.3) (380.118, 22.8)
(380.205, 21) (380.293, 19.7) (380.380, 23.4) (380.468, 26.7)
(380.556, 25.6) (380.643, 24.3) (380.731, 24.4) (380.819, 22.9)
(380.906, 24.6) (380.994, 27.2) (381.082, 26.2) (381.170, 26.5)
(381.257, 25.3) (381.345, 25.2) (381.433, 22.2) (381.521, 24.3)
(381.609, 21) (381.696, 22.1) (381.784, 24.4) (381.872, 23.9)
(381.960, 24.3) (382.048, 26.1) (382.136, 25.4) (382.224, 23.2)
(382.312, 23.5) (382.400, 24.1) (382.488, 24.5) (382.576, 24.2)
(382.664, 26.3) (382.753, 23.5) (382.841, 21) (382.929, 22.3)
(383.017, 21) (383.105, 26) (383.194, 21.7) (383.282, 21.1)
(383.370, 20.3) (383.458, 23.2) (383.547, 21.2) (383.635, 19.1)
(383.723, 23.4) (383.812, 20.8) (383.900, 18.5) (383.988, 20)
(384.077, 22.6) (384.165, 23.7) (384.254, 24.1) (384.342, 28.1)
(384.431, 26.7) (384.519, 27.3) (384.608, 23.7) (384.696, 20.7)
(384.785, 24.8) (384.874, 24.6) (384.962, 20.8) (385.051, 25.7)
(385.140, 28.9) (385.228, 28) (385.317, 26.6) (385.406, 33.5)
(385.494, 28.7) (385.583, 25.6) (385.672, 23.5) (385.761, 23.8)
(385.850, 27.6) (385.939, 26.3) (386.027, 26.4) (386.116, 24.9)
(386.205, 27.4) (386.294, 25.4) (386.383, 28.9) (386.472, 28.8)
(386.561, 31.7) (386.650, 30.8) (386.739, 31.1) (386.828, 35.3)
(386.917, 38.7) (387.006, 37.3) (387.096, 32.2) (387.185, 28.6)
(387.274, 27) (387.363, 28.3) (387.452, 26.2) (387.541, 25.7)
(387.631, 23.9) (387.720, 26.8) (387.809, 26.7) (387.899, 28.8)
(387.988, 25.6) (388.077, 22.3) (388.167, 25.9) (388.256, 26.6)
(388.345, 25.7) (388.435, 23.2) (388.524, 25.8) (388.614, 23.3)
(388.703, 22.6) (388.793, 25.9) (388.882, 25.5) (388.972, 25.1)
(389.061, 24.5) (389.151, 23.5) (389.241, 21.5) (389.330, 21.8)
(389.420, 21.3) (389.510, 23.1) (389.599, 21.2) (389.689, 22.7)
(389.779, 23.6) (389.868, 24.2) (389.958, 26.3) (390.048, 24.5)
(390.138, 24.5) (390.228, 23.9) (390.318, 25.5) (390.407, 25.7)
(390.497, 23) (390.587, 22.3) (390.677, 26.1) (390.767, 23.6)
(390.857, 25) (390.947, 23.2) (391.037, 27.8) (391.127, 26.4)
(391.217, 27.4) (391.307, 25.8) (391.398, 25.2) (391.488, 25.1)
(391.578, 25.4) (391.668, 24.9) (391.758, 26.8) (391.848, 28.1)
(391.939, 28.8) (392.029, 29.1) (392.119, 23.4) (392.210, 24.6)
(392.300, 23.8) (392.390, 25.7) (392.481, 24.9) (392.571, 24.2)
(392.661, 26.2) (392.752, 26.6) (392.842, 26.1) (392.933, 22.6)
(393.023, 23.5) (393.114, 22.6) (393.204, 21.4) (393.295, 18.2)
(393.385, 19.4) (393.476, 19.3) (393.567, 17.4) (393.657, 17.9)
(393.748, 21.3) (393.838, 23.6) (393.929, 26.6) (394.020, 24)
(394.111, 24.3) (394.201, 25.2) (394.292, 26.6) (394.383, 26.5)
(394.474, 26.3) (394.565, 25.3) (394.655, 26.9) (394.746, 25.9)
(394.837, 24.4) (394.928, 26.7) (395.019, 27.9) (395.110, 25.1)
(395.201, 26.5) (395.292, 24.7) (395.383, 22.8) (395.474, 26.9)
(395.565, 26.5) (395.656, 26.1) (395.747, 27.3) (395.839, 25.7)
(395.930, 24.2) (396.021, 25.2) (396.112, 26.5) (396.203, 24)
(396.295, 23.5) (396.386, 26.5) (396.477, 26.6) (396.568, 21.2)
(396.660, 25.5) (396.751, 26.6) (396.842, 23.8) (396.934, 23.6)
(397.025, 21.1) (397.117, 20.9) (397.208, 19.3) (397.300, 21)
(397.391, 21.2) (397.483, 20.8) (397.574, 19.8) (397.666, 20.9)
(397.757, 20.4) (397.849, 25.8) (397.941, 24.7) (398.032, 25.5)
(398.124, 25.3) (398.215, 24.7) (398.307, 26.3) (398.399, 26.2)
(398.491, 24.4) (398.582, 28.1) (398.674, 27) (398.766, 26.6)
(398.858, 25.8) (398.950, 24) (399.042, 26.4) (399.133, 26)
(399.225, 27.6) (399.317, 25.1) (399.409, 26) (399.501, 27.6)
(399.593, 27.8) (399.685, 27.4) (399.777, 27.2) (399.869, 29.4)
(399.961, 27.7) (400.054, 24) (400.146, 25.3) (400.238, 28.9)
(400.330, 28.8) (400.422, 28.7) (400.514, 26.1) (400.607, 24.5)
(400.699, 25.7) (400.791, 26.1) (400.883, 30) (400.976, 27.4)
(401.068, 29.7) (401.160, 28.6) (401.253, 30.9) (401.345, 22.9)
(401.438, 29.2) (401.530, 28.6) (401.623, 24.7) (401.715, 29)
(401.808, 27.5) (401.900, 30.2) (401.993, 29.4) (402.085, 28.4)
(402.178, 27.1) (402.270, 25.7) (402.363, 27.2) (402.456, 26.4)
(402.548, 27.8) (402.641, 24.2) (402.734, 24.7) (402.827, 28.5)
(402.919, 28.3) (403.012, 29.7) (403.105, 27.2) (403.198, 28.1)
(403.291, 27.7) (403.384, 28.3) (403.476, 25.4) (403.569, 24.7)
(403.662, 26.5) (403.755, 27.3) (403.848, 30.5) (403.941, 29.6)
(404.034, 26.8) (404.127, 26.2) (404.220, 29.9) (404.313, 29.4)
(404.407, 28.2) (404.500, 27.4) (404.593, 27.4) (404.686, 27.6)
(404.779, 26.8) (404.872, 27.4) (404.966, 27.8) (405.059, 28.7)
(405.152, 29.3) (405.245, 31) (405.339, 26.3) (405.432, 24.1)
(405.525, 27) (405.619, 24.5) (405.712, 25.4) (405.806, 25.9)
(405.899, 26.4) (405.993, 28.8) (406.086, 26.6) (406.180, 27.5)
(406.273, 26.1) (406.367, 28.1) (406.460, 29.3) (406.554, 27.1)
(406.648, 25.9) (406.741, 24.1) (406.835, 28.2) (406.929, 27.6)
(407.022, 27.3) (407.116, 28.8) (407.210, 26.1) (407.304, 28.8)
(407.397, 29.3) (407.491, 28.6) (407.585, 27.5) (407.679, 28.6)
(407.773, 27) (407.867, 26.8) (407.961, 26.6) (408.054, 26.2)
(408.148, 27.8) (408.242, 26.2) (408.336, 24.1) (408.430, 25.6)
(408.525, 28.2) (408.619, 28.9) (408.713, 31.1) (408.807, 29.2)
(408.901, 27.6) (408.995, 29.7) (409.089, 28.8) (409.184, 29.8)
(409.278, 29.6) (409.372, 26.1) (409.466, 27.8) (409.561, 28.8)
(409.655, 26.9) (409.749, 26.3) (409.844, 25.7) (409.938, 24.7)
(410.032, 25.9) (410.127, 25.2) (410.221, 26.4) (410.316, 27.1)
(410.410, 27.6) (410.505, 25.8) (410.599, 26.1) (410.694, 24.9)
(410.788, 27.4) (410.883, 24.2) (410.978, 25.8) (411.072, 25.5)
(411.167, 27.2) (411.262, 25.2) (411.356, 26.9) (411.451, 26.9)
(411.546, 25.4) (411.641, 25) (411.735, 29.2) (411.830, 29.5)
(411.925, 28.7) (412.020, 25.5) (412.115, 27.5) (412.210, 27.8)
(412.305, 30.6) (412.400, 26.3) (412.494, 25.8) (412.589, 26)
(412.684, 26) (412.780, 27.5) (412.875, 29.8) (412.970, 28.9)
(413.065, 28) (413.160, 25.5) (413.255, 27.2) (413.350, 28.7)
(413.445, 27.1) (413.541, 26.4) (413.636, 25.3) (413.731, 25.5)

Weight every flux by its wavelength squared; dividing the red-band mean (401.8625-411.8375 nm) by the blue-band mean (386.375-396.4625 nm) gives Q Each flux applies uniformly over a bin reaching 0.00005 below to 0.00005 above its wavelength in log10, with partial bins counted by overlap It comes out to 1.2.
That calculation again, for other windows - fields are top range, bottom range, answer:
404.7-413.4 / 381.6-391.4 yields 1.21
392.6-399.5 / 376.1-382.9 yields 1.11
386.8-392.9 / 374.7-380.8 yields 1.17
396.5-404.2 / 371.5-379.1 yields 1.20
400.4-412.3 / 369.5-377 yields 1.35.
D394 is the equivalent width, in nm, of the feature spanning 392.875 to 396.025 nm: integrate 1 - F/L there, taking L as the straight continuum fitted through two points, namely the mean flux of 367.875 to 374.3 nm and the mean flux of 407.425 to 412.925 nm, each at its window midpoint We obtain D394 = 0.21 nm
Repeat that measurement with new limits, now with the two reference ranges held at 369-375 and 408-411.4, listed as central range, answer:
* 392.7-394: 0.19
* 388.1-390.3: 0.13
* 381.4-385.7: 0.20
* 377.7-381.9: 0.09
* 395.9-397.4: 0.14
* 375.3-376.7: 0.08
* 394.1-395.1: -0.01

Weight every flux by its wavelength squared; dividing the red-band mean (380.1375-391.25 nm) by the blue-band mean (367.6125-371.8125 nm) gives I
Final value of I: 1.3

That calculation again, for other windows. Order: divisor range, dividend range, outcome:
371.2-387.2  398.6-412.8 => 1.26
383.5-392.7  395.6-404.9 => 1.09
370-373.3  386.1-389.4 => 1.12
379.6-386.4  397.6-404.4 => 1.23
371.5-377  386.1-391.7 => 1.13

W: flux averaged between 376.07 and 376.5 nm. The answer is 22.9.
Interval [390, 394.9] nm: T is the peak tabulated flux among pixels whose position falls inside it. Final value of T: 29.1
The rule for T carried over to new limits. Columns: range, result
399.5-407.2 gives 31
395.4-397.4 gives 27.3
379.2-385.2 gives 28.9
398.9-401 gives 30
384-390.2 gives 38.7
